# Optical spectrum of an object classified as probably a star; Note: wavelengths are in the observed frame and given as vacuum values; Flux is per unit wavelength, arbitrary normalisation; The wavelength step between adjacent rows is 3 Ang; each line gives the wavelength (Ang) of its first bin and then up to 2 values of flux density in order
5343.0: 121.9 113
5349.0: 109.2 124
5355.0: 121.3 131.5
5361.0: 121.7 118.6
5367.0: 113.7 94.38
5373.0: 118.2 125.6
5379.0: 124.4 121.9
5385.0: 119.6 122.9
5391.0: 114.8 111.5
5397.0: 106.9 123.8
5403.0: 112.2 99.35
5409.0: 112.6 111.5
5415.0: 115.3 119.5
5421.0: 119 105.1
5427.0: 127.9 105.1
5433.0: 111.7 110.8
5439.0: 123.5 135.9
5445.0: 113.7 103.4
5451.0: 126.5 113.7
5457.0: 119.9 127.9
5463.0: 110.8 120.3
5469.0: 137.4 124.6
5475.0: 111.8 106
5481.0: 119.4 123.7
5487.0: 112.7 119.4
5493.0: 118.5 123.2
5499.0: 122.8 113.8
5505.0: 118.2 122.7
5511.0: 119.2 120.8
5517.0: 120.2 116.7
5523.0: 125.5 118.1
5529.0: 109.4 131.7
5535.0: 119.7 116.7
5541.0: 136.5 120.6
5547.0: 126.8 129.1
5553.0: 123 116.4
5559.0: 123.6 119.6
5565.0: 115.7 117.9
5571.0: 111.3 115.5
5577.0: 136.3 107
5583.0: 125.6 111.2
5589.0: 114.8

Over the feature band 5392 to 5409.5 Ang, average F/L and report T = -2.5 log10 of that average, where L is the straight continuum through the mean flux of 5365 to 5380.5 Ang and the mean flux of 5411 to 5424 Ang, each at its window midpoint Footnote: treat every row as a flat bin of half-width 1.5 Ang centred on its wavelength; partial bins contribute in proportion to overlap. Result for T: 0.04 mag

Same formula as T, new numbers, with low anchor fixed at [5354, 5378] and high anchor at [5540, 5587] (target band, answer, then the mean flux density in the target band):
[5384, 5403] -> 0.02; 116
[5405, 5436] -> 0.06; 113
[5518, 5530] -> 0.02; 118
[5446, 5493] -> 0.01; 118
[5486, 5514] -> 0.01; 119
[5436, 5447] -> -0.02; 122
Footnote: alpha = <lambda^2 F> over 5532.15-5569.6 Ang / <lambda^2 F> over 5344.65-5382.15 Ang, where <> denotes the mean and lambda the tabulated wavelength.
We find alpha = 1.11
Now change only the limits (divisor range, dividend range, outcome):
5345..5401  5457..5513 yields 1.06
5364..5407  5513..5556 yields 1.12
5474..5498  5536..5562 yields 1.08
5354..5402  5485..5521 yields 1.06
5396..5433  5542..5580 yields 1.13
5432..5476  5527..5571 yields 1.05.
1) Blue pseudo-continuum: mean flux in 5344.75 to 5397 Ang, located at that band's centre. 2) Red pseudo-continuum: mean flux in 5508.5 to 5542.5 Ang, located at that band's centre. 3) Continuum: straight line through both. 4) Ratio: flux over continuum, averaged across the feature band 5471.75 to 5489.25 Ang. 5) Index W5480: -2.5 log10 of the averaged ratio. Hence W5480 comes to 0.04 mag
